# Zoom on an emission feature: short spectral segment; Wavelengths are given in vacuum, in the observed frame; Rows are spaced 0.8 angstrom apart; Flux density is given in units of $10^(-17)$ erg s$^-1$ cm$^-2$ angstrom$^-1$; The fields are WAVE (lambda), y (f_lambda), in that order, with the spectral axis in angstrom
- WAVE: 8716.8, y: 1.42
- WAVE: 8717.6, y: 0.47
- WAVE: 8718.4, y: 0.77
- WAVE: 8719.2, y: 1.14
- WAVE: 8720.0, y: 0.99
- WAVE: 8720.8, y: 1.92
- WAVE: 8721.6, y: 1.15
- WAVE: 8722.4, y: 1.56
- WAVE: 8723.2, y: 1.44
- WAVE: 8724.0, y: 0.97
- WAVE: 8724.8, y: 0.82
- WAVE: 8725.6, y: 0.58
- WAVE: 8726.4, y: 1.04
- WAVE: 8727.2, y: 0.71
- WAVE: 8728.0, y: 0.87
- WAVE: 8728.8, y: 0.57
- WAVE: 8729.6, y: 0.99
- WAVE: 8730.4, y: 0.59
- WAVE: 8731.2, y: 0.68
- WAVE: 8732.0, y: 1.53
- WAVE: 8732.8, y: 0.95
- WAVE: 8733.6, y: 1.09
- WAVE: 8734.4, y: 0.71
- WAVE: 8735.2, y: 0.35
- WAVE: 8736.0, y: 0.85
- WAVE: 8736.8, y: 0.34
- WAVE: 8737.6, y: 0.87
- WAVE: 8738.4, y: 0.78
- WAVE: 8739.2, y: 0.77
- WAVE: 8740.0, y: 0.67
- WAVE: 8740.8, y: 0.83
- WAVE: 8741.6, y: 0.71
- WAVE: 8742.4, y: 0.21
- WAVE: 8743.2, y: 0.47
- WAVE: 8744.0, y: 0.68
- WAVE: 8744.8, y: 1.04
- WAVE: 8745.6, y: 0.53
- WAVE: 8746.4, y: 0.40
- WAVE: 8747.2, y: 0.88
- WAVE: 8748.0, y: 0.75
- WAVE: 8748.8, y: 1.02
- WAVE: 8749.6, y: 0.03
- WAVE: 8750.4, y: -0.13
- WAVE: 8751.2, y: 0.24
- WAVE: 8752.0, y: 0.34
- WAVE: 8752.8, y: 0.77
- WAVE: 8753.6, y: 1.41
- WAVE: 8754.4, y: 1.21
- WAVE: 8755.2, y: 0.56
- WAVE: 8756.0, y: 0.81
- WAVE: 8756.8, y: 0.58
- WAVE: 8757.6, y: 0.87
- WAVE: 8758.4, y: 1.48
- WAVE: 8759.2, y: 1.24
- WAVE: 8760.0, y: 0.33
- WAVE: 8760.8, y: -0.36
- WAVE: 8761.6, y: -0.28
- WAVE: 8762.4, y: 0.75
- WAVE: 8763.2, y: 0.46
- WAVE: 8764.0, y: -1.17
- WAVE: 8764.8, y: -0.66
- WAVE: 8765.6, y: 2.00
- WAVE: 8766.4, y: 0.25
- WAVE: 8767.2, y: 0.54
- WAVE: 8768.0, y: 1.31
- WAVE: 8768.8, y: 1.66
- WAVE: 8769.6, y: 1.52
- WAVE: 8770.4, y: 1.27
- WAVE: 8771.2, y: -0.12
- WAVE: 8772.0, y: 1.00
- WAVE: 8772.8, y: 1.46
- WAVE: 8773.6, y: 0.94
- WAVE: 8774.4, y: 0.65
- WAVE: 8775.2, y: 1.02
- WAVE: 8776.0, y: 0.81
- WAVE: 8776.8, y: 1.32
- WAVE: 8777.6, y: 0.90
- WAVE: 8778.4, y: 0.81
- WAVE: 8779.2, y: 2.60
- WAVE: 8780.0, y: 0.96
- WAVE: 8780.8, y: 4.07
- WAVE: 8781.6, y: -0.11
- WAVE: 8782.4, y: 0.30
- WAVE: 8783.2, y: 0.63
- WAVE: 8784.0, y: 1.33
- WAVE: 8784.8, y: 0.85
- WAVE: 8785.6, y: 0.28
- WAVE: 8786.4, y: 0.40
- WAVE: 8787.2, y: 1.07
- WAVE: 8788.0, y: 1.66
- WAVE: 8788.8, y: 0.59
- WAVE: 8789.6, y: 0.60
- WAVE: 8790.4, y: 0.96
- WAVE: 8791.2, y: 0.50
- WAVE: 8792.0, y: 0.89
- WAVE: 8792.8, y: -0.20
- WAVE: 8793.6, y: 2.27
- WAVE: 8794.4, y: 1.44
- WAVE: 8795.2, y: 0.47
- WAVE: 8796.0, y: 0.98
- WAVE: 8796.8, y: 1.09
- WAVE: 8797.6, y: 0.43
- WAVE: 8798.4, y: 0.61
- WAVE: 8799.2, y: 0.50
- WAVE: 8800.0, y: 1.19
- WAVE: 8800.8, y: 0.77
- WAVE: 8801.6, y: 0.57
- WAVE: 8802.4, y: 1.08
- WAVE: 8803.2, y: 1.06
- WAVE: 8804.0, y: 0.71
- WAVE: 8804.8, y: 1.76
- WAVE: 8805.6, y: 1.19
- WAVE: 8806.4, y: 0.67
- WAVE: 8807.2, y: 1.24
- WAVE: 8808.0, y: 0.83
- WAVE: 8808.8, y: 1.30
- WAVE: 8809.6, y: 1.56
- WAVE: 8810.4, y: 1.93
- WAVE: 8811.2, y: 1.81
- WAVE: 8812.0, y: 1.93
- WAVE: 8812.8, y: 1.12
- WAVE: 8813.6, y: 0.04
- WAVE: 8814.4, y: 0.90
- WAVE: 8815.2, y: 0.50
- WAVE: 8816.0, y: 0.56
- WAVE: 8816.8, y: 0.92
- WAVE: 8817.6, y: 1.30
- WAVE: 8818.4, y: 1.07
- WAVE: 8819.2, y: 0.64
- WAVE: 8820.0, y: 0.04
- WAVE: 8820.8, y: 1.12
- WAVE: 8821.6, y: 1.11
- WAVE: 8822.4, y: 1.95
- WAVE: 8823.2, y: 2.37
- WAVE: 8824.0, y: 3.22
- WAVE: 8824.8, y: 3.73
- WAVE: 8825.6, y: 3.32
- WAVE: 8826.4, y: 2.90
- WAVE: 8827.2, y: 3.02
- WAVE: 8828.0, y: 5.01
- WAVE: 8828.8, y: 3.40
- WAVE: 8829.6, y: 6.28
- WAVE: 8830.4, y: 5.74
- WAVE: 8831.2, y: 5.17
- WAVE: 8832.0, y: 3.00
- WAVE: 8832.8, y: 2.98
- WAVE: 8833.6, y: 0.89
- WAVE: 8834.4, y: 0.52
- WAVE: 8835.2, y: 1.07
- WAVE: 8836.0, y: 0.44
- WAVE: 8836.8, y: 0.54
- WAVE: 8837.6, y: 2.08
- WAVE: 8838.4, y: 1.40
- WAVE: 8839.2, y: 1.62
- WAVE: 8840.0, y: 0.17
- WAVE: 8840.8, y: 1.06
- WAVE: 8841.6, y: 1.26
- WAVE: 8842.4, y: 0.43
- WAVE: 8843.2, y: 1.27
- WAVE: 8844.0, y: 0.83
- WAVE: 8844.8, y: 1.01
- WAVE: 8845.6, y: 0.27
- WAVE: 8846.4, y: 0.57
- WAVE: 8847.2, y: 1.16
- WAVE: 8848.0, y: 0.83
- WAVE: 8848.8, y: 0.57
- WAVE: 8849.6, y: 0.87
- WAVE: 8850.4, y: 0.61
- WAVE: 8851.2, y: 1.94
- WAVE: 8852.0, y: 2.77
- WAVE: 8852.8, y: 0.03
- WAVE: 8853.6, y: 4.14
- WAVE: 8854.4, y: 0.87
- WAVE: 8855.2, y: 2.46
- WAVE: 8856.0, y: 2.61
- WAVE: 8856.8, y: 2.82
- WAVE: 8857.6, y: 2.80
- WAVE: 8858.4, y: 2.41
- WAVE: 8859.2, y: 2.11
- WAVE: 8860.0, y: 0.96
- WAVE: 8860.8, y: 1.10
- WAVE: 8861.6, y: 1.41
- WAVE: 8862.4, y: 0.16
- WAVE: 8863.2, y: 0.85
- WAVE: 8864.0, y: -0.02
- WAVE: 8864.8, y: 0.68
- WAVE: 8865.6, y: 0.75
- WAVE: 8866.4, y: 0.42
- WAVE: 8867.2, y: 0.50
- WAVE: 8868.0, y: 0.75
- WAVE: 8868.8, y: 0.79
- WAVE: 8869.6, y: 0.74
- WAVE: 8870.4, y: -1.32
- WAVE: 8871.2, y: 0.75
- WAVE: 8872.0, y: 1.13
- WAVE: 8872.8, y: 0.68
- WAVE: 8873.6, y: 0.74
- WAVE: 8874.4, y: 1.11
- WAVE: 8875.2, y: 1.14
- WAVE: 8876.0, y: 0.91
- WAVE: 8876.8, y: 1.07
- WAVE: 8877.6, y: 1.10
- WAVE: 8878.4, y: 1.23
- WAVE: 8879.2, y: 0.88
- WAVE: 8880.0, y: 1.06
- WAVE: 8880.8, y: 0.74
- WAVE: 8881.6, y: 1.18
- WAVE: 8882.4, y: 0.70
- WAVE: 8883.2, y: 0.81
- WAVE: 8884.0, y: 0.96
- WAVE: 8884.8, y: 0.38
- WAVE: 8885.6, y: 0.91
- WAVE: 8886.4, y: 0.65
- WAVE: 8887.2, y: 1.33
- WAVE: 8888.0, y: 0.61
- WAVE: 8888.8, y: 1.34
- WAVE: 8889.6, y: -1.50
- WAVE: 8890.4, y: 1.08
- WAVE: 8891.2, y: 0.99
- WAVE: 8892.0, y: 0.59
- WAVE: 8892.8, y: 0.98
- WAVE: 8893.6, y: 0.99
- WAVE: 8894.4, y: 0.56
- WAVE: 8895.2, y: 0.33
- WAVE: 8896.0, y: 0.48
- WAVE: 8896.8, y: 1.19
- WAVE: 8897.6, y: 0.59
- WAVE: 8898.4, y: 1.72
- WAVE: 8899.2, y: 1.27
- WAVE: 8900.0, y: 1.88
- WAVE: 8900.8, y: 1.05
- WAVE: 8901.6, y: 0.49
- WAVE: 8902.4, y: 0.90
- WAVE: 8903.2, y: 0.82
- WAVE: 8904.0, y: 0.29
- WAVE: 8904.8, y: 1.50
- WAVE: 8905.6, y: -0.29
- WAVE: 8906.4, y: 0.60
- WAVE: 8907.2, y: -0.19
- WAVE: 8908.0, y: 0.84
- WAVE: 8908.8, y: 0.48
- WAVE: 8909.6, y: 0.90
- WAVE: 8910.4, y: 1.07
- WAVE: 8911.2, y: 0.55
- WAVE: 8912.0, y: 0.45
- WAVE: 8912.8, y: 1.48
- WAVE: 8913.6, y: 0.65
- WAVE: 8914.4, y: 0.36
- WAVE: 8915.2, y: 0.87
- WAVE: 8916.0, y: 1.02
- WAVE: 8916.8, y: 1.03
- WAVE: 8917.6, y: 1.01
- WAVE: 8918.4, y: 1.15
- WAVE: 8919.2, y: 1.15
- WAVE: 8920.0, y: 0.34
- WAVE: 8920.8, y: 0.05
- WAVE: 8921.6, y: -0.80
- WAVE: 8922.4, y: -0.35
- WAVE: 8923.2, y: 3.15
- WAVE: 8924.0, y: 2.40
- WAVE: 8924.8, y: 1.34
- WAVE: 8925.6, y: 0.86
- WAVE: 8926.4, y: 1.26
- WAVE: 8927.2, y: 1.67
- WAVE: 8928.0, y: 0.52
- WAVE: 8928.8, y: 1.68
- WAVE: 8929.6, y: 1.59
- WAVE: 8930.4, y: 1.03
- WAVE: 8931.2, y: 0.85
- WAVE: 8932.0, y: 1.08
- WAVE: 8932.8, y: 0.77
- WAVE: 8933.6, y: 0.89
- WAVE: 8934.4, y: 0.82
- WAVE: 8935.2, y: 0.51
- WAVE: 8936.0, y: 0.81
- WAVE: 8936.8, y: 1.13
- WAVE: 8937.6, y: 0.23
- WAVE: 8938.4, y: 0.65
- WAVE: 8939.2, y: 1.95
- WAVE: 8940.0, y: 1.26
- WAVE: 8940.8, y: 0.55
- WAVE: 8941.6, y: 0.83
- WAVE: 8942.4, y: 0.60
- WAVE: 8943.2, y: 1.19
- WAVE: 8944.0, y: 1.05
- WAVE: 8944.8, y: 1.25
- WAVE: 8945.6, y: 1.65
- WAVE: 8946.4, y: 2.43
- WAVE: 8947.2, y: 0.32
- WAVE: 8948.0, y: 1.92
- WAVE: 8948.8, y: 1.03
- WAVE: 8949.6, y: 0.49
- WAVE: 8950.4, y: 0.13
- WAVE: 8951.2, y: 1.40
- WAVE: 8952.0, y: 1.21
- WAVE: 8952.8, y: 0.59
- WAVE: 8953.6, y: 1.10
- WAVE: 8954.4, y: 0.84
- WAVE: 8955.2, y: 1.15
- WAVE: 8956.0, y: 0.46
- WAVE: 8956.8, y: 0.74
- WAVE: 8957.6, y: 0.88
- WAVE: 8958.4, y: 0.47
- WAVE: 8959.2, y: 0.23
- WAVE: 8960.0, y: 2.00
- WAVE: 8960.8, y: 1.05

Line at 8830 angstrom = H-alpha 6563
